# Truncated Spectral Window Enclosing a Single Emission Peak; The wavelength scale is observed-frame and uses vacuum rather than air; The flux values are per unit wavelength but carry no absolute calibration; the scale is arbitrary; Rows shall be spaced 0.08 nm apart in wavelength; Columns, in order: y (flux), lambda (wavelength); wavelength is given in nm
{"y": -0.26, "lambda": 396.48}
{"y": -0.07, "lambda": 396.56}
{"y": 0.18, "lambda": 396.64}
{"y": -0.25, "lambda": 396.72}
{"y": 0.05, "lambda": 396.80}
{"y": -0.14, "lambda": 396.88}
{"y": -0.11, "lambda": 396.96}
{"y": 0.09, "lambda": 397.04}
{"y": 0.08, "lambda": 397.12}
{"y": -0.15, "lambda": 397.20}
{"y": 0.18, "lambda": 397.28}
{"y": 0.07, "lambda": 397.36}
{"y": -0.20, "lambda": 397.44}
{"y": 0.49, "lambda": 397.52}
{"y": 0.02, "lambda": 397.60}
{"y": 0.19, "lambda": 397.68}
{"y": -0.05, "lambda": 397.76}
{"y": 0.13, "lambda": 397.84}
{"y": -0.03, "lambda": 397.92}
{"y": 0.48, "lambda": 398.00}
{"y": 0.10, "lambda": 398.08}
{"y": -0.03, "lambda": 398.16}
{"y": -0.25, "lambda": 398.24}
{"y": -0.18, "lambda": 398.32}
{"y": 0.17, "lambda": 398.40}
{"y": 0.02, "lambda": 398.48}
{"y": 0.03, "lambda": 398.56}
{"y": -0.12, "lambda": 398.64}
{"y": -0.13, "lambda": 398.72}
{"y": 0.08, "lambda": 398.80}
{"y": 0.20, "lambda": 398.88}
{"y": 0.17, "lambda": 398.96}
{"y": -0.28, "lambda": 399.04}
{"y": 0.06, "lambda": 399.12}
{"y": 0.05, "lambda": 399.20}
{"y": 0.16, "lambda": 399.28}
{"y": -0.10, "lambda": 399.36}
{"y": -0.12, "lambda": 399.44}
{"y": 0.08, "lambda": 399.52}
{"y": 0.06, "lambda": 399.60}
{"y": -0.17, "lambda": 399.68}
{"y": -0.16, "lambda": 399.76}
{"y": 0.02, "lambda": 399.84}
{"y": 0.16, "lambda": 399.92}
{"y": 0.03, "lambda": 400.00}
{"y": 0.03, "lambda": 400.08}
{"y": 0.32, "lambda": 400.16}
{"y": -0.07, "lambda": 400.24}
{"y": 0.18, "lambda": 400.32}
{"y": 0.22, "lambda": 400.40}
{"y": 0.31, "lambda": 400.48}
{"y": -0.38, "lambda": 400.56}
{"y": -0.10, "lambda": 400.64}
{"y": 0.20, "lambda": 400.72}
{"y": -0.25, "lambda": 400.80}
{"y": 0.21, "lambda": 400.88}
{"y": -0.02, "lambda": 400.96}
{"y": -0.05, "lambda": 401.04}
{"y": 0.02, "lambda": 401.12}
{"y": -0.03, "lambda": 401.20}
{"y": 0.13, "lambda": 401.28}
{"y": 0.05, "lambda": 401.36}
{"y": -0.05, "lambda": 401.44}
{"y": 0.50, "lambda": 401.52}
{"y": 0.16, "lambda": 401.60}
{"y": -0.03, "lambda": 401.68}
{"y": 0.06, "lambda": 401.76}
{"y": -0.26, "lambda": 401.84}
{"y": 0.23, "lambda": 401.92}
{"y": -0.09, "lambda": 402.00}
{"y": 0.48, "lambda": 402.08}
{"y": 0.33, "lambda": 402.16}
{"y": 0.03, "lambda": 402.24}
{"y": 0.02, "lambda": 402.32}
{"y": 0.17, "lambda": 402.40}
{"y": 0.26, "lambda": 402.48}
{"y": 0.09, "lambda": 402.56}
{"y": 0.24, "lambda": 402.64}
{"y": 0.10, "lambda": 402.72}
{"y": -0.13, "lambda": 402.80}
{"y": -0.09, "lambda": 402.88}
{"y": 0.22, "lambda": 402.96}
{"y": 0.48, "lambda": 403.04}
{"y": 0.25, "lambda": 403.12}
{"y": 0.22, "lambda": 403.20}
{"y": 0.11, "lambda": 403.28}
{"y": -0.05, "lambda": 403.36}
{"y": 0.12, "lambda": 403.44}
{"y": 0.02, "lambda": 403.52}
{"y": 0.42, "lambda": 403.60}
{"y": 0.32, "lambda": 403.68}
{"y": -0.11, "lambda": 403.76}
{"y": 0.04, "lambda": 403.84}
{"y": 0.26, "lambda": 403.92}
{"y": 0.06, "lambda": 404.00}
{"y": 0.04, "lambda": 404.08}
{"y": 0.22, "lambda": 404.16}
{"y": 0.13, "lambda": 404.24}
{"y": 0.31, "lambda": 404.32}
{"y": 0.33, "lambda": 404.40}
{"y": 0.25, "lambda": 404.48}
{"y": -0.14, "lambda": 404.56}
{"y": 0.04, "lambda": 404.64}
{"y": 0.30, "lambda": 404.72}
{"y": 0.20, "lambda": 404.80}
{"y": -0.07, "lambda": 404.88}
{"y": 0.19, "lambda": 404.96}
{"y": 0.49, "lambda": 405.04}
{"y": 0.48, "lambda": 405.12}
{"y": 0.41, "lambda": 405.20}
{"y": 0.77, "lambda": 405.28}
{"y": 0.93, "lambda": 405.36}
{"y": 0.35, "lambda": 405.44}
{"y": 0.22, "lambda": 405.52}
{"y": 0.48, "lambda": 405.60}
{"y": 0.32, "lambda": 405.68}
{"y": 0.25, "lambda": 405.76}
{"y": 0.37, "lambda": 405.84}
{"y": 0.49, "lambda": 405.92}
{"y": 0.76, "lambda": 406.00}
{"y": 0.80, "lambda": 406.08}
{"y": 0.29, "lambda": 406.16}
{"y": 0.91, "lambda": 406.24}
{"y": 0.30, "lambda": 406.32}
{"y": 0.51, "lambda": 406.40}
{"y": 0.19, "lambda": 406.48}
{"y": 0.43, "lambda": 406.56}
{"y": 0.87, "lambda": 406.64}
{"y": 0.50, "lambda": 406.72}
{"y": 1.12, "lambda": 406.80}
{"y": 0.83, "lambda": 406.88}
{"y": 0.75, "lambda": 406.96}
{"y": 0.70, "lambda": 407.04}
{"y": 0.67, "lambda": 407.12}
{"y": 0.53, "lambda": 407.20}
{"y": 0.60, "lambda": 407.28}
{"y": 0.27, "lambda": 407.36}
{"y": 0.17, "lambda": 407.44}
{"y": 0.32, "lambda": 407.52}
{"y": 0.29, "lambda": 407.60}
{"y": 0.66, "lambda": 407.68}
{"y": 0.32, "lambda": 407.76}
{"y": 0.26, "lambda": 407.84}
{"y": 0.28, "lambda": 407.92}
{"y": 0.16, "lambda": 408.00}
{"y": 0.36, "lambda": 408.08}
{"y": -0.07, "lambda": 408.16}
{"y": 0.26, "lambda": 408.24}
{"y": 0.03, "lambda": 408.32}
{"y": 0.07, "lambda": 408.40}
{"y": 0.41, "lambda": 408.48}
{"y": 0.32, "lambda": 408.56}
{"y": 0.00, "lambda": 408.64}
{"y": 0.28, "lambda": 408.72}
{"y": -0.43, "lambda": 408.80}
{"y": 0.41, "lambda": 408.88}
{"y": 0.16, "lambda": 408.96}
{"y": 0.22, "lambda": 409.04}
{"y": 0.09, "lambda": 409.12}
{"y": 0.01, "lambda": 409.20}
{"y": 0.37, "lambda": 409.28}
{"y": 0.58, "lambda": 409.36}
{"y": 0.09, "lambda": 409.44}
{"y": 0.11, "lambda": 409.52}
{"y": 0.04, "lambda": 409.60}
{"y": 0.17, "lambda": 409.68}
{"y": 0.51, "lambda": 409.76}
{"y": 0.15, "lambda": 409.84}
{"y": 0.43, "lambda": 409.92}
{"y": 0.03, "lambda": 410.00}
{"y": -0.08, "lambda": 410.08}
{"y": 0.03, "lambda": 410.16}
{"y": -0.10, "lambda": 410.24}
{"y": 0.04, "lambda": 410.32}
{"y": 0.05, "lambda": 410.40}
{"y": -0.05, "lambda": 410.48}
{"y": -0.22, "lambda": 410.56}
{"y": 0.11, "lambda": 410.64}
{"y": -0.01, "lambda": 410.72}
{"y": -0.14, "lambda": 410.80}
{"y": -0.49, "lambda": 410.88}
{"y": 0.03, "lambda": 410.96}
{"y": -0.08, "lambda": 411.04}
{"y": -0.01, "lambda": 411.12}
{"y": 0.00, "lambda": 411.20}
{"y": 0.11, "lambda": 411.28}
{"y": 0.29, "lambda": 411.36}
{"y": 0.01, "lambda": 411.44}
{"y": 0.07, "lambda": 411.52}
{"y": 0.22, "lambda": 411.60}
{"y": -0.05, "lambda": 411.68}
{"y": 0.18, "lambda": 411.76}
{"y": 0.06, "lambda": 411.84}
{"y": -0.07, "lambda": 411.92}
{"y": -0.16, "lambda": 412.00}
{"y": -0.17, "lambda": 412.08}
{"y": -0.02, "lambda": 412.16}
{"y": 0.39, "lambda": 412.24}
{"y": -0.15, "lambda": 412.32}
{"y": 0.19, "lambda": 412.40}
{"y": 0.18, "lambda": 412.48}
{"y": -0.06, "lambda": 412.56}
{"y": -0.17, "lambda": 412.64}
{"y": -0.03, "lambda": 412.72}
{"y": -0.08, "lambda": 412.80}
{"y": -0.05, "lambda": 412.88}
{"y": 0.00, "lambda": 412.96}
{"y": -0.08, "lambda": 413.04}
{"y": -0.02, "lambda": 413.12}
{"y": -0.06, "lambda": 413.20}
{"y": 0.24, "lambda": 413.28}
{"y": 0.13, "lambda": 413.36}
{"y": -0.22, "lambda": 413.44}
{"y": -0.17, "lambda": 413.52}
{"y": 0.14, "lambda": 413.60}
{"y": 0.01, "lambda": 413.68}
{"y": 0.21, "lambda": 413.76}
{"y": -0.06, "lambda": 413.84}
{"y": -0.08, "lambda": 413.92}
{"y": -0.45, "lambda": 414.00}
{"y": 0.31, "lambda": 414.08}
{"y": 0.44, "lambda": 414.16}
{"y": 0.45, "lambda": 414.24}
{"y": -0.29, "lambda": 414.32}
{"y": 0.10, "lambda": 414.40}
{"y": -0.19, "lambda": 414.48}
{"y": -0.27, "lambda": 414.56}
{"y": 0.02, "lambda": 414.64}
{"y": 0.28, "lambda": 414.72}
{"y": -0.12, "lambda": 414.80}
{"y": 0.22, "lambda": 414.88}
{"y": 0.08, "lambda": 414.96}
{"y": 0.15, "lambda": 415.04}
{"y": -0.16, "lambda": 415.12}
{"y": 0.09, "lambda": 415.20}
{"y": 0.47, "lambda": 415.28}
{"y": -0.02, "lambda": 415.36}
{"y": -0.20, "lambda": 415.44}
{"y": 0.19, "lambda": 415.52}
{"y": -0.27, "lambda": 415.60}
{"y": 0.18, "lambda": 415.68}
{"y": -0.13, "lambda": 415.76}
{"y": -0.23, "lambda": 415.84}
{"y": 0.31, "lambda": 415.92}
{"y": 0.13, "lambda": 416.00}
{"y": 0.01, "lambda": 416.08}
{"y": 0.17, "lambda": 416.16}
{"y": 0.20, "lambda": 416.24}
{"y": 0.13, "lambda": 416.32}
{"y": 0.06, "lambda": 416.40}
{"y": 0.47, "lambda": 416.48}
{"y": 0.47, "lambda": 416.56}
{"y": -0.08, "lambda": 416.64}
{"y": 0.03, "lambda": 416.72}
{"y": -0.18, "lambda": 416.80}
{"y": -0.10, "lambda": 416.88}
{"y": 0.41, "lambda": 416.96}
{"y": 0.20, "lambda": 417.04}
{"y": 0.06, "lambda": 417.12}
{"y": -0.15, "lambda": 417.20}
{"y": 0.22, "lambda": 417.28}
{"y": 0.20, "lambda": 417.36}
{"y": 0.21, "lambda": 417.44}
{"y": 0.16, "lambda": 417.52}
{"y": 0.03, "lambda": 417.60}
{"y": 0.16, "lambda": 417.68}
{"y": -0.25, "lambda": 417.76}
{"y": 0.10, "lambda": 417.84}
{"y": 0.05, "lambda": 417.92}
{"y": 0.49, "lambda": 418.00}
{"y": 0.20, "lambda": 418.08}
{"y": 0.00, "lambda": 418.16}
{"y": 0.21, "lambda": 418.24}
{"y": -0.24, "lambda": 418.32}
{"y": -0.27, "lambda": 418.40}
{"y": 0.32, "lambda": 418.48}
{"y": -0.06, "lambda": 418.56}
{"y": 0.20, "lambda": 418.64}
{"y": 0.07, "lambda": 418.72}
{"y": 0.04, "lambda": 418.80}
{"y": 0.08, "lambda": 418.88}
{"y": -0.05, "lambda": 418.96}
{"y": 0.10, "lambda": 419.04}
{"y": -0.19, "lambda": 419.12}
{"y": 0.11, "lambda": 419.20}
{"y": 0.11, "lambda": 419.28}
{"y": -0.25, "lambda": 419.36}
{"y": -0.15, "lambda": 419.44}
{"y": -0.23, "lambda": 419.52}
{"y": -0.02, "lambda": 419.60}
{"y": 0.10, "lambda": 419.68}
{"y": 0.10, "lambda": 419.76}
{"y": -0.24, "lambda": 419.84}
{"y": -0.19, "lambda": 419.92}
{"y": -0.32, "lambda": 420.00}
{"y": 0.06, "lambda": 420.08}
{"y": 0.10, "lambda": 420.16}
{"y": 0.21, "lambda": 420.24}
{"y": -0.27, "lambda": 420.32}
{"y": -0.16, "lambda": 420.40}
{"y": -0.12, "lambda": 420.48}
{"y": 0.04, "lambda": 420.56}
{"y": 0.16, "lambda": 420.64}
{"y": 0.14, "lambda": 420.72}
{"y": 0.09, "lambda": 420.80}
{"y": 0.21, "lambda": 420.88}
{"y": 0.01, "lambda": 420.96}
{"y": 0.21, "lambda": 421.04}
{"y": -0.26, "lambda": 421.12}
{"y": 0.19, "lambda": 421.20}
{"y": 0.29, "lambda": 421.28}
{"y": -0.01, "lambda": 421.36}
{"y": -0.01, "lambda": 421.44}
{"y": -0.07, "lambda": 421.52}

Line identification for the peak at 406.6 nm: C IV 1549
